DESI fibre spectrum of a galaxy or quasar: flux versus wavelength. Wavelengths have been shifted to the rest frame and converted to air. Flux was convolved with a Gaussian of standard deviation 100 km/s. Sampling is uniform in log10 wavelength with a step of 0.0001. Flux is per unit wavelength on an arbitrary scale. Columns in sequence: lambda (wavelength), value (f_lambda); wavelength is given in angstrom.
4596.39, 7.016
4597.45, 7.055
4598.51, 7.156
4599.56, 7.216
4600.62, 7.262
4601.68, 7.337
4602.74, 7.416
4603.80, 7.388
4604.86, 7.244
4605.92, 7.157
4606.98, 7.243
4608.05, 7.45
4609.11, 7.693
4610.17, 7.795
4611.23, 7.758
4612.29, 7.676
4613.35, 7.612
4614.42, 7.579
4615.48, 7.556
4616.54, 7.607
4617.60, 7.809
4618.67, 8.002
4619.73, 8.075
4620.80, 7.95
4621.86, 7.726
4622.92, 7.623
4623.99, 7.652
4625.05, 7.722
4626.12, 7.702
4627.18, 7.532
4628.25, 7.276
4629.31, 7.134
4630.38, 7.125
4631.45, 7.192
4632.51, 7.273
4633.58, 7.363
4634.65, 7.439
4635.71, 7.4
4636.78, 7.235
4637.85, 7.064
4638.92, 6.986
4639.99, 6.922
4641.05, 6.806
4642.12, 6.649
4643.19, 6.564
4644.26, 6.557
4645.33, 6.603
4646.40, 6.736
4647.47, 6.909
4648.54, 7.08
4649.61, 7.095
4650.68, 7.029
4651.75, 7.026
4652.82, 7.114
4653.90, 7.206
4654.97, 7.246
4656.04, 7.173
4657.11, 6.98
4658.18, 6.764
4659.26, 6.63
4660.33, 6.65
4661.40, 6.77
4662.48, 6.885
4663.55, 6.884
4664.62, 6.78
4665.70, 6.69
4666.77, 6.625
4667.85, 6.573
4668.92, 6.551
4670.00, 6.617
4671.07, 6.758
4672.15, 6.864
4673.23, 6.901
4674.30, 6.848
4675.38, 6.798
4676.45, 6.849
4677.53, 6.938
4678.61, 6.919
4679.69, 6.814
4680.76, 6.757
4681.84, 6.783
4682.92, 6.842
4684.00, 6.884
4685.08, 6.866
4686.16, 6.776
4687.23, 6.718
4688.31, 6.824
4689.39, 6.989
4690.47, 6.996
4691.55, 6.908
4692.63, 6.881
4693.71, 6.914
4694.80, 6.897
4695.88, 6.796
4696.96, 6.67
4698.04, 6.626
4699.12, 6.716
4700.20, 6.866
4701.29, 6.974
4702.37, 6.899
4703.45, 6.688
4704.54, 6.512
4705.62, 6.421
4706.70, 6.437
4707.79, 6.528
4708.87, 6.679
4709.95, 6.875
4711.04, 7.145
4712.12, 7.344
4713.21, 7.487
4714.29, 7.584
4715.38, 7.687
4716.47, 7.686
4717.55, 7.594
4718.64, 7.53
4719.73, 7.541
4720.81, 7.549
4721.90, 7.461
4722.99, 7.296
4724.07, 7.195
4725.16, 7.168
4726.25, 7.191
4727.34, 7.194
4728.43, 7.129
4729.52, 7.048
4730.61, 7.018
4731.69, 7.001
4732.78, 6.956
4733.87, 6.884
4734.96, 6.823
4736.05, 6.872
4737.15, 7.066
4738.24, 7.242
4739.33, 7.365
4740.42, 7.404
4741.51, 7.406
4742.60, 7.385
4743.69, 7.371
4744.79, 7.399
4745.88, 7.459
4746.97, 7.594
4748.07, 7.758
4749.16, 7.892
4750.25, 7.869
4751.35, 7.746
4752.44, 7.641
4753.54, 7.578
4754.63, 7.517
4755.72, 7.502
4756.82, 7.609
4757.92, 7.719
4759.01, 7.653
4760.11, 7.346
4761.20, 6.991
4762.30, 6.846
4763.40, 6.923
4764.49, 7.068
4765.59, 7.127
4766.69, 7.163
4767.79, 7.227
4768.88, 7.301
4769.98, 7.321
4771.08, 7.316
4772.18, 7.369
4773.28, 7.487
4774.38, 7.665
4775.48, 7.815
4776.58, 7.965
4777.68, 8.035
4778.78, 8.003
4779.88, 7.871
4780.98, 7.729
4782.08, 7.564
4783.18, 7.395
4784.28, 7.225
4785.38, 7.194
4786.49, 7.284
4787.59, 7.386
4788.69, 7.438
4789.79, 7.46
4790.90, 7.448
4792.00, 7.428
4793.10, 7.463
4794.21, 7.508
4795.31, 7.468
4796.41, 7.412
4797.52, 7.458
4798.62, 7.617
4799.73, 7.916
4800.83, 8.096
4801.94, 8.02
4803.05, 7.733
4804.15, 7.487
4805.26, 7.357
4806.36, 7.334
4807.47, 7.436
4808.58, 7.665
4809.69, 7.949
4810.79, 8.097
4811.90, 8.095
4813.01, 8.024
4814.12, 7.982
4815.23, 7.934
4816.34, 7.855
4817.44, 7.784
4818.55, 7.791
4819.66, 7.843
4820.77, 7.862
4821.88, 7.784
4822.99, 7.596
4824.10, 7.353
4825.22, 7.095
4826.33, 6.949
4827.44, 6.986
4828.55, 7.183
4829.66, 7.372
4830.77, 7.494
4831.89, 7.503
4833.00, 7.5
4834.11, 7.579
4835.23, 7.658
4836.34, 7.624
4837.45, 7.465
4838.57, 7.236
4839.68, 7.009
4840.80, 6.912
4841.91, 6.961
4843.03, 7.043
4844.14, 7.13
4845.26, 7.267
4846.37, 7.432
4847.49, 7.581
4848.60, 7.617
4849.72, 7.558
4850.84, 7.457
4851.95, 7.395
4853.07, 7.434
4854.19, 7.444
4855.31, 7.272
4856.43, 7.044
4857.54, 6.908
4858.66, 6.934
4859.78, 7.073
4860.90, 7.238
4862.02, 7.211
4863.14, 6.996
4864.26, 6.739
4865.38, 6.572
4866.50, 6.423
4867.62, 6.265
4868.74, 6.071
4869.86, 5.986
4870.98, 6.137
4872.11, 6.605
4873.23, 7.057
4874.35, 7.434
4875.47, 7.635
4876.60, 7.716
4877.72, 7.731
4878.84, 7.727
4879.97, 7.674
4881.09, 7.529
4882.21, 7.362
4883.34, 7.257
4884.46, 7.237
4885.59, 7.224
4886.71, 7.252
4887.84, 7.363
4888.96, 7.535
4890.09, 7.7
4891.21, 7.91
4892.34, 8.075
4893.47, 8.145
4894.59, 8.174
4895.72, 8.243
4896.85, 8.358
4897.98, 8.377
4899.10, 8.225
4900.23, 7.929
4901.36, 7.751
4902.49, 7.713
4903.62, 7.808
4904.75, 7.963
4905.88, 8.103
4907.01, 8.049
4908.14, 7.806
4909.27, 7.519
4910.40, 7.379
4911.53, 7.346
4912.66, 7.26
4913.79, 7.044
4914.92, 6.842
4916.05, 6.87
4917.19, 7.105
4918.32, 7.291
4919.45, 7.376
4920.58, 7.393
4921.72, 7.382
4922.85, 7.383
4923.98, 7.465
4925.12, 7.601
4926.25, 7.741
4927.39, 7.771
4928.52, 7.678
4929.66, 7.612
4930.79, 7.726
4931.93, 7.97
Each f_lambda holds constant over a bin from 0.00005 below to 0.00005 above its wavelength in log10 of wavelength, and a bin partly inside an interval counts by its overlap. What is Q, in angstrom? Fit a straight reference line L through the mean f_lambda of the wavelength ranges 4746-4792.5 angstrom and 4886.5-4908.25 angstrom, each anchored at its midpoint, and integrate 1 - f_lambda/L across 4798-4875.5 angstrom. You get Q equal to 3.8 angstrom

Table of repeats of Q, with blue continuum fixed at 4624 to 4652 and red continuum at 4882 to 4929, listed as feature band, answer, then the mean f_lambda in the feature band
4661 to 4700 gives 2.1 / 6.8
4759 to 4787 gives -0.2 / 7.41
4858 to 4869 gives 1.1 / 6.77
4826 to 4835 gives 0.2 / 7.34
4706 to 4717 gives 0.2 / 7.13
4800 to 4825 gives -1.1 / 7.77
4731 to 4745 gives 0.3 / 7.16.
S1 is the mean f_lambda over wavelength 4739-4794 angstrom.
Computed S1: 7.47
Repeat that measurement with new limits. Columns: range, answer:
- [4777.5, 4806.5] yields 7.57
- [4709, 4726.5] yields 7.38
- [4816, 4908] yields 7.41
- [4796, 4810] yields 7.64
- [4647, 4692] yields 6.86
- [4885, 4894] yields 7.64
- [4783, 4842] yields 7.54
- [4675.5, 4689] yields 6.83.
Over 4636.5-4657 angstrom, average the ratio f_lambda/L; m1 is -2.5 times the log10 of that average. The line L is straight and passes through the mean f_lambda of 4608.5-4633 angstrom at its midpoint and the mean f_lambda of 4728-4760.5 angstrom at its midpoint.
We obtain 0.093 mag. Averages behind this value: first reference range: 7.61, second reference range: 7.38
